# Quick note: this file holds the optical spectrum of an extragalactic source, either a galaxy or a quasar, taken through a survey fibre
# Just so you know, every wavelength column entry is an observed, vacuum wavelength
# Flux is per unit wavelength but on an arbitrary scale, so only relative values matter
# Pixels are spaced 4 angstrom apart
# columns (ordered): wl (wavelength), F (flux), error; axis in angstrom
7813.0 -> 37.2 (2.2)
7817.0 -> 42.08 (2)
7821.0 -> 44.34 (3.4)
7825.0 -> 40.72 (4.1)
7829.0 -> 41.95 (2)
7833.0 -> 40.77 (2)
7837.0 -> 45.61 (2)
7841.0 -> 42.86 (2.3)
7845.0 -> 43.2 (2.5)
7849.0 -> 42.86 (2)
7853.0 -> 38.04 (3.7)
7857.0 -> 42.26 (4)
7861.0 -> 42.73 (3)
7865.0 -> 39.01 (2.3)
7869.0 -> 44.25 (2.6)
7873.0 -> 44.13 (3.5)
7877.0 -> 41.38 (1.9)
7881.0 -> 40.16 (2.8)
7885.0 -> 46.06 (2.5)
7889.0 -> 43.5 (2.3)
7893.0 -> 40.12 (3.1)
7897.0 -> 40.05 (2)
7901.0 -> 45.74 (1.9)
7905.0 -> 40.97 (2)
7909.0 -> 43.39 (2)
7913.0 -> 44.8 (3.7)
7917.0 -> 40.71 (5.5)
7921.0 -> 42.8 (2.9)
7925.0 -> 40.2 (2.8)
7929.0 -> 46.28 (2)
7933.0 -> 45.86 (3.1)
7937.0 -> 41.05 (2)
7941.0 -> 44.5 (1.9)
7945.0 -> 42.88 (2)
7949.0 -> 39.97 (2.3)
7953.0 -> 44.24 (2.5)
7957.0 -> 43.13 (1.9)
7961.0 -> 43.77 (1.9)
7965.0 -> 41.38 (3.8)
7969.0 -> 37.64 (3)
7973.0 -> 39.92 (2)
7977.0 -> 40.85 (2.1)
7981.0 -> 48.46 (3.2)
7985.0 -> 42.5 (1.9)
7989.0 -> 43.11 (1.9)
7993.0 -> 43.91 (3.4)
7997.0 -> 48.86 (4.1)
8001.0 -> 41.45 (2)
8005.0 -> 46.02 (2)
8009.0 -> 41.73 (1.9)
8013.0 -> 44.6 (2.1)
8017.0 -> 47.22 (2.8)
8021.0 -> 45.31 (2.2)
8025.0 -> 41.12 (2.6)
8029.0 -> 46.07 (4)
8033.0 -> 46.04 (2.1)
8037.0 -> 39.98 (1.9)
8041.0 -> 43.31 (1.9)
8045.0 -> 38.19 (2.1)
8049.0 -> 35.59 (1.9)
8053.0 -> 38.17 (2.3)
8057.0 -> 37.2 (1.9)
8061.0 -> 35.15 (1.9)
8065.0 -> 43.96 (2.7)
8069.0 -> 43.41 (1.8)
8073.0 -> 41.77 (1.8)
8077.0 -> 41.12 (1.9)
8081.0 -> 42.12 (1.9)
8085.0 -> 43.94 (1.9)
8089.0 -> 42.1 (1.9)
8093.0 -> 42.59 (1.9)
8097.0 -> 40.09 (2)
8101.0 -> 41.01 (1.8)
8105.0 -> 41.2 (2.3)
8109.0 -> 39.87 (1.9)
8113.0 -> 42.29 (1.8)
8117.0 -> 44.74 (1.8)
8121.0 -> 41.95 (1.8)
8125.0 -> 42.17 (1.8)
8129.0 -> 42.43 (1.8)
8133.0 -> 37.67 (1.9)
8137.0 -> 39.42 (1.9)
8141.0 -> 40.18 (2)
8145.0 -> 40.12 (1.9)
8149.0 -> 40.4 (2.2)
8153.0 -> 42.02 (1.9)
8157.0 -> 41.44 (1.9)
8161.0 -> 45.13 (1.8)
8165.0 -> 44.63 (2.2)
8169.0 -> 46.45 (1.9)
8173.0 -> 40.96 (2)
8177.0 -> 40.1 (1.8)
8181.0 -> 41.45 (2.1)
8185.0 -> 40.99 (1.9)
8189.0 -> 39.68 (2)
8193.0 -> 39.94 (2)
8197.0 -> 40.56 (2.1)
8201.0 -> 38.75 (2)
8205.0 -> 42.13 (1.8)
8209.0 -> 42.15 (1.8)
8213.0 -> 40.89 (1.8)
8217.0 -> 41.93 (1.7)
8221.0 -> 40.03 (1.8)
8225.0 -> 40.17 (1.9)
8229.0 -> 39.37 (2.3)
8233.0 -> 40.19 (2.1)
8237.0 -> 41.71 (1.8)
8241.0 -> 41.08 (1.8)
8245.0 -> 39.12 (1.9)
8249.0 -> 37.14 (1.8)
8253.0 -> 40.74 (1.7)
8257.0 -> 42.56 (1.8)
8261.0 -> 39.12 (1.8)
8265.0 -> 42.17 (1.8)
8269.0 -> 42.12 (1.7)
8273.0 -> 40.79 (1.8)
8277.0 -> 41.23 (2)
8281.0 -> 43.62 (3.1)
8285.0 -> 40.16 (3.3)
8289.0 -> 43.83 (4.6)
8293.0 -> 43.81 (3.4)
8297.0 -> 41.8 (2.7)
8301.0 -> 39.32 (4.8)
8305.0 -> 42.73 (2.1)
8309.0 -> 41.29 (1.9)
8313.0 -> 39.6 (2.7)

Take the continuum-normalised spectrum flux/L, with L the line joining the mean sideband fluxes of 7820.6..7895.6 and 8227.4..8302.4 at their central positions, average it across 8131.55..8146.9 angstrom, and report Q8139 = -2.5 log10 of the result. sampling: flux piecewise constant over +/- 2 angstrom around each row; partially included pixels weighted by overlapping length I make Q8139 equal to 0.05 mag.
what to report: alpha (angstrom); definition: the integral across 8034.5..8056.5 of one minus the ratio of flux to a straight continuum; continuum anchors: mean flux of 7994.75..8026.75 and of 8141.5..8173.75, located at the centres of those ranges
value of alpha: 2.5 angstrom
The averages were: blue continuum 44.6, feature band 39.1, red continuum 42.6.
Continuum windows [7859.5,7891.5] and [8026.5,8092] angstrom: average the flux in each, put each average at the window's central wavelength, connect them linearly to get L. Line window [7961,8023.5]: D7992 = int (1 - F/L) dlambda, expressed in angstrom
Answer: -2.8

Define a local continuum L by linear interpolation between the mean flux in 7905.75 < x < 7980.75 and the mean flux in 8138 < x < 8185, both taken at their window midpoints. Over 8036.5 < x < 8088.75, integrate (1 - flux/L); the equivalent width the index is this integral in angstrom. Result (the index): 2.3 angstrom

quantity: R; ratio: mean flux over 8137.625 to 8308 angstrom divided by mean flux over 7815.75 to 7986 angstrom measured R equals 0.97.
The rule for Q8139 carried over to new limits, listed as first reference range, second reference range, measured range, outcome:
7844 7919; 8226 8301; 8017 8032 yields -0.072 mag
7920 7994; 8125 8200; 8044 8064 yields 0.135 mag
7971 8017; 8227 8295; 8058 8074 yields 0.061 mag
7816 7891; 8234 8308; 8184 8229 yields 0.023 mag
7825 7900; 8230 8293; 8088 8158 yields 0.007 mag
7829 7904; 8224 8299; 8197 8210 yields 0.011 mag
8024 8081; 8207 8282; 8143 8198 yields -0.024 mag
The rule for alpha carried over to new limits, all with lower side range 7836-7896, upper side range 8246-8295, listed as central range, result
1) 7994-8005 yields -0.8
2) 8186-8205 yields 0.7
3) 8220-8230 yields 0.4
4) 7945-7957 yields -0.1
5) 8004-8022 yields -1.3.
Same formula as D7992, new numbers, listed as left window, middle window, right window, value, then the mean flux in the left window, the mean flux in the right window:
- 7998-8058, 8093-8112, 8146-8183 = 0.7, 42.3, 42.4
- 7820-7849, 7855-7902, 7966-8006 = 0.5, 42.7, 43.2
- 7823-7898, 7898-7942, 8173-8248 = -1.4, 42.1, 40.5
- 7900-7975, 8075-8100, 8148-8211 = 0.0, 42.5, 41.7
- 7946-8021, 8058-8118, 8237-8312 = 1.4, 43.3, 41.2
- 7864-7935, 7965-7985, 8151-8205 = 0.3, 42.8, 41.7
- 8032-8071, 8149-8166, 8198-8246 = -1.1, 39.9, 40.7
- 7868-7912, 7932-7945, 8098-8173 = -0.3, 42.7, 41.8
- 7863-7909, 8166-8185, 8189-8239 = -0.7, 42.4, 40.6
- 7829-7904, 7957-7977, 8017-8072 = 0.4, 42.3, 41.3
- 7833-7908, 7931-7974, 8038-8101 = -0.7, 42.4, 40.6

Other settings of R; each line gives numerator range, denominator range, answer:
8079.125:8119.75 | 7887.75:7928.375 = 0.99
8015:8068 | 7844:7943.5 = 0.97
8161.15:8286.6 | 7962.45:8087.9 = 0.97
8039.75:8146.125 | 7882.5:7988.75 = 0.95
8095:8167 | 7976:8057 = 0.96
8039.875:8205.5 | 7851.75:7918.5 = 0.97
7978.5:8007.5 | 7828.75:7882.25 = 1.06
